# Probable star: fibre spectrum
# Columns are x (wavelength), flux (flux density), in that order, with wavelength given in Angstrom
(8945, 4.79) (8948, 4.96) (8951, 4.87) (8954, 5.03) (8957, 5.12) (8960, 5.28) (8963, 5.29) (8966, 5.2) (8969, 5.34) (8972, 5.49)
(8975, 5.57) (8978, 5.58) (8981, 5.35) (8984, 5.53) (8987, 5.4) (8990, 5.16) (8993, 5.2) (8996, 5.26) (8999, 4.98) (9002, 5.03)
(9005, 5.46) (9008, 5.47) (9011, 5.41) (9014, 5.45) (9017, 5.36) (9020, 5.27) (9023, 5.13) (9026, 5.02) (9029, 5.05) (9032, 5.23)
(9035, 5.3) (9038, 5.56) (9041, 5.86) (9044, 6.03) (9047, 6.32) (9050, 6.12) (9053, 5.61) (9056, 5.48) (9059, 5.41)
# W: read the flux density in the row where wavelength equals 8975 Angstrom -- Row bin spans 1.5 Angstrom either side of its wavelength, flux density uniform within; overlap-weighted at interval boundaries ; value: 5.57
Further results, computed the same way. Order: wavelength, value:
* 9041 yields 5.86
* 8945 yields 4.79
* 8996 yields 5.26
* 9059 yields 5.41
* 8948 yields 4.96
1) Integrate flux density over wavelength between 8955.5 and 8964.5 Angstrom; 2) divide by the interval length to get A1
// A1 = 5.23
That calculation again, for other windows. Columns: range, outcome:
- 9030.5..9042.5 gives 5.49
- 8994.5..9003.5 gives 5.09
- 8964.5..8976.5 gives 5.4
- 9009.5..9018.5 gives 5.41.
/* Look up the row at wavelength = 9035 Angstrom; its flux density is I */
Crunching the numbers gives 5.3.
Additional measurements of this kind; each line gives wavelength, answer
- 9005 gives 5.46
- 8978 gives 5.58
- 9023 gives 5.13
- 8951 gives 4.87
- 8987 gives 5.4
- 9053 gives 5.61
